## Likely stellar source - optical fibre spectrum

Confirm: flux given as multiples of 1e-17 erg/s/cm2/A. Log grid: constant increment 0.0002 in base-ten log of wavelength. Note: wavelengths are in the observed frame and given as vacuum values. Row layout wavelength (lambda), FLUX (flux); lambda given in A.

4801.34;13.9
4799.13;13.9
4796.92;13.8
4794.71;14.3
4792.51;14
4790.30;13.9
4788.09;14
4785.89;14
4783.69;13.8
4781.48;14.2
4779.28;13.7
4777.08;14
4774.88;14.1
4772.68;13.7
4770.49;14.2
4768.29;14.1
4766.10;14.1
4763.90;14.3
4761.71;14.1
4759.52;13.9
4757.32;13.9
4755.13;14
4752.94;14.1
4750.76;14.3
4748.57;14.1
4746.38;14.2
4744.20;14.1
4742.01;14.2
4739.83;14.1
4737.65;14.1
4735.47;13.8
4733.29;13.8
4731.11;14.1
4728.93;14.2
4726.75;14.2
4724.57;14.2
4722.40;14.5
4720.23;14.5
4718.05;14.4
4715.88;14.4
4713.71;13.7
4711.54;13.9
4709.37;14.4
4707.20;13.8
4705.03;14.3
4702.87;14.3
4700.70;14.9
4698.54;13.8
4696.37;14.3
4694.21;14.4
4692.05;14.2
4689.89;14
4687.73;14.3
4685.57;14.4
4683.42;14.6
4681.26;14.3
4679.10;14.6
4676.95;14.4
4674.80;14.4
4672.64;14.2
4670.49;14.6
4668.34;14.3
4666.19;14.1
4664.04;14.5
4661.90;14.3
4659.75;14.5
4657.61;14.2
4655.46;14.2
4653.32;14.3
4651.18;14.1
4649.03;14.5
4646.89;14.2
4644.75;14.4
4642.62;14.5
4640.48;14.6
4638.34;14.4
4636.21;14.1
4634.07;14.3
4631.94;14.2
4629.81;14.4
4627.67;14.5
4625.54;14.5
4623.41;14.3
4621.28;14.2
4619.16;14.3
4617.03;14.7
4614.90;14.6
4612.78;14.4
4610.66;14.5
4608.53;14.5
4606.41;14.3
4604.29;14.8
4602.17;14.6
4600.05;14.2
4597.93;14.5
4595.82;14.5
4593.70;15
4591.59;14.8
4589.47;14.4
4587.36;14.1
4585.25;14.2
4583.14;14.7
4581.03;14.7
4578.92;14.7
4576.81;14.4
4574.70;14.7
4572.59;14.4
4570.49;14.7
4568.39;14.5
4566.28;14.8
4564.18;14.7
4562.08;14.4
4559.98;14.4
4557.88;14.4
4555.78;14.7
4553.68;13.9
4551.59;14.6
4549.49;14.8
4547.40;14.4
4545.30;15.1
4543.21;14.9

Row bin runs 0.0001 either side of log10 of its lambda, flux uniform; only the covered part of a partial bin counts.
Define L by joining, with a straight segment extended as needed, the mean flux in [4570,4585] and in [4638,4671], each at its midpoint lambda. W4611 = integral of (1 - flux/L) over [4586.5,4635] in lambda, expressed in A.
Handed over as 0.1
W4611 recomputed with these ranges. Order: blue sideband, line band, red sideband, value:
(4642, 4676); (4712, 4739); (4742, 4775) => 0.0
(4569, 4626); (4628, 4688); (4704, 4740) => -0.1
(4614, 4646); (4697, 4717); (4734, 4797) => 0.0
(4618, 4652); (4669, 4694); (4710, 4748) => -0.2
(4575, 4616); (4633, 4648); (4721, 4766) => 0.0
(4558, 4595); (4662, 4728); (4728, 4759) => -0.4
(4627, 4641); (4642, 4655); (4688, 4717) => 0.0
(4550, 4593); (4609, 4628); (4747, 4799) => -0.1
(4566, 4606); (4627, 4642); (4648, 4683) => 0.1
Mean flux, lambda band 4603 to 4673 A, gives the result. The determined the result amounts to 14.4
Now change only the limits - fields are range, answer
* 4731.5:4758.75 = 14.1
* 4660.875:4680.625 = 14.4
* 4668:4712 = 14.3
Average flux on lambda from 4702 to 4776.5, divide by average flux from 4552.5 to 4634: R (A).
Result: 0.97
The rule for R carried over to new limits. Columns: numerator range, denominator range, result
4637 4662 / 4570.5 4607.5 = 0.99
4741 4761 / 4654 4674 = 0.98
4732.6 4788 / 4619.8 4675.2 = 0.98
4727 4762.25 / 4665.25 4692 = 0.98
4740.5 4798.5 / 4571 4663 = 0.97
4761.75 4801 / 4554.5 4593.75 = 0.96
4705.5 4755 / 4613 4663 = 0.98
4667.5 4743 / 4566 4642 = 0.98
